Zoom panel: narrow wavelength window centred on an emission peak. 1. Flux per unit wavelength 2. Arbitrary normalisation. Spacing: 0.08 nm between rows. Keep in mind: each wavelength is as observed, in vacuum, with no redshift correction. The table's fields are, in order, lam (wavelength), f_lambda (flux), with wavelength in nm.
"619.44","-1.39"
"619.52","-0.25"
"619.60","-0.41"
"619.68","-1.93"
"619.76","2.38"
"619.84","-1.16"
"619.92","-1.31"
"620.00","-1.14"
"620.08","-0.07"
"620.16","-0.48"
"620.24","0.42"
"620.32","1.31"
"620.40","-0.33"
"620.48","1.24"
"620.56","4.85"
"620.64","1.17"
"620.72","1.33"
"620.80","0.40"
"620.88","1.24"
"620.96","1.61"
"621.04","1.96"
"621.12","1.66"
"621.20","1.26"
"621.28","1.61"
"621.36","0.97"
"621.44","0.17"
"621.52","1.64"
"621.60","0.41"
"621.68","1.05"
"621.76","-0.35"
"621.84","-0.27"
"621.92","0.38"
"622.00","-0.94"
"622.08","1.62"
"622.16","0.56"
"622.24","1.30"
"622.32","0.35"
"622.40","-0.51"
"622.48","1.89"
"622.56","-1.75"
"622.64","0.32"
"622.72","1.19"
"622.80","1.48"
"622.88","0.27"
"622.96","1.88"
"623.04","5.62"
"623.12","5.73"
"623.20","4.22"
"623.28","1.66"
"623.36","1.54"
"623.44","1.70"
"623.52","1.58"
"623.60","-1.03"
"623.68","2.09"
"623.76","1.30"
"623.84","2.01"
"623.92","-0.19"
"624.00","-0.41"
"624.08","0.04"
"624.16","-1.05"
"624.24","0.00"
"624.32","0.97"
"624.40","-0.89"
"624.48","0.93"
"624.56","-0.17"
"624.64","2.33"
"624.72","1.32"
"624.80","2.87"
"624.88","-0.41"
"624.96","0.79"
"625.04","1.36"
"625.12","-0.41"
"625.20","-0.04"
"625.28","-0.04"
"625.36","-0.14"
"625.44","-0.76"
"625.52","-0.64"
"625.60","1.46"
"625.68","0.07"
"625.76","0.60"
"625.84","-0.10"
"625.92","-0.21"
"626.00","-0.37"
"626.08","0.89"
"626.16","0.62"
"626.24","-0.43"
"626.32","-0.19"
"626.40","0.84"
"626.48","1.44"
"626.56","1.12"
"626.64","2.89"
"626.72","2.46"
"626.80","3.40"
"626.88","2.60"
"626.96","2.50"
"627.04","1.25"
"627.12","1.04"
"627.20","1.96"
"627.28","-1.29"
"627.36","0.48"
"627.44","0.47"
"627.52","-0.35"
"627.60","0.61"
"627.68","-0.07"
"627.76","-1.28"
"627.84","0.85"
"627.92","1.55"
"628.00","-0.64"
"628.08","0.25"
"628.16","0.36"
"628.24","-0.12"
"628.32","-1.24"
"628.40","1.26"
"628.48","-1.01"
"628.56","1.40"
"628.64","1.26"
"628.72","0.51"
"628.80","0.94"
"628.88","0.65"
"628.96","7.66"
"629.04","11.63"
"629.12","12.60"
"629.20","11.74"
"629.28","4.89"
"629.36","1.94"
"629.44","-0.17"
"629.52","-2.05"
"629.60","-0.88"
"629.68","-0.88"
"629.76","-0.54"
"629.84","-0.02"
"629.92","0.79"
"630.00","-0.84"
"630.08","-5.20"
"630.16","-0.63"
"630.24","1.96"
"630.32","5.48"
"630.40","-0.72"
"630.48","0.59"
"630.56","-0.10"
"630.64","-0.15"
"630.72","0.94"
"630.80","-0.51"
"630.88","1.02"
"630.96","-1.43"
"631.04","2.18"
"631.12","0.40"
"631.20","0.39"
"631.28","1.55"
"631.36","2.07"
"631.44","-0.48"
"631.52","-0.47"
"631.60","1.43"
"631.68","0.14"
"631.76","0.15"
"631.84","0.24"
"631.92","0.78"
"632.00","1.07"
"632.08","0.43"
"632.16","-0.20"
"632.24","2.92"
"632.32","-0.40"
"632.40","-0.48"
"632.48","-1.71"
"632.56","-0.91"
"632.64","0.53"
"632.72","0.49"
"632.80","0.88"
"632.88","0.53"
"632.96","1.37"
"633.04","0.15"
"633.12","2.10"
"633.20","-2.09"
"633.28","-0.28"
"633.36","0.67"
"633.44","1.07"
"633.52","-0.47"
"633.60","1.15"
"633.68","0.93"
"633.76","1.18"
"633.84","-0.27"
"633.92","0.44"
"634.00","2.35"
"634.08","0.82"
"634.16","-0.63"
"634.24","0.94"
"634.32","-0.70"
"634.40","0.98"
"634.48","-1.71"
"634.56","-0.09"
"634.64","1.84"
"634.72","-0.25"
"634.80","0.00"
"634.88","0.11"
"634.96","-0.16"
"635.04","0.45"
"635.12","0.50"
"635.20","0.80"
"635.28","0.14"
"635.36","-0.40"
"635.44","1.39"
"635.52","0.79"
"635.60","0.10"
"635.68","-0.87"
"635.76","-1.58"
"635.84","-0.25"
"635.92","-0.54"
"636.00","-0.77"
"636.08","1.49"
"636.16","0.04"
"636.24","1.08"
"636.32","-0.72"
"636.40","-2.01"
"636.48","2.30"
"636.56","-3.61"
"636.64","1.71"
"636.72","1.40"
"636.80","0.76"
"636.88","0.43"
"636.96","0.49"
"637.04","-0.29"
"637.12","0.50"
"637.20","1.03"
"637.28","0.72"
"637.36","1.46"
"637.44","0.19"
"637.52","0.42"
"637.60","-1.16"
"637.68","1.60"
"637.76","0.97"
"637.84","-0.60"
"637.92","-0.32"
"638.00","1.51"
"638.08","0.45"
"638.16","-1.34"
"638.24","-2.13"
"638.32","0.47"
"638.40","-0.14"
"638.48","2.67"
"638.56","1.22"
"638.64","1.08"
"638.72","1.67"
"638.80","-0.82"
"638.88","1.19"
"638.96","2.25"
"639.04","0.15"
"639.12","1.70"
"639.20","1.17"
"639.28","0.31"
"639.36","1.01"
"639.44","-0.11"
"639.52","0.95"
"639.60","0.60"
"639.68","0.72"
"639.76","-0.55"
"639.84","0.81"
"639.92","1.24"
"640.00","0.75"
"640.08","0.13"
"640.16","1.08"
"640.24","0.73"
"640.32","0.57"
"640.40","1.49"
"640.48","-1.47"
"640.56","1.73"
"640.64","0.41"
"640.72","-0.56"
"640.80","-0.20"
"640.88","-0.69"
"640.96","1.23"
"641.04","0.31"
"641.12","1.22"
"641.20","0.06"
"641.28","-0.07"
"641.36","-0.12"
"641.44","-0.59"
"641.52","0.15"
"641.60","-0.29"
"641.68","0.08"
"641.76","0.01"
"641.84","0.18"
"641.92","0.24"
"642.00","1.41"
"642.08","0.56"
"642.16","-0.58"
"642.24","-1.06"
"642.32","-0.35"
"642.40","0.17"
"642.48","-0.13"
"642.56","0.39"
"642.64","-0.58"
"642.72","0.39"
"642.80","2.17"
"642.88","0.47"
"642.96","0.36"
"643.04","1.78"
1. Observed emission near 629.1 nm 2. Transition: [O III] 5007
